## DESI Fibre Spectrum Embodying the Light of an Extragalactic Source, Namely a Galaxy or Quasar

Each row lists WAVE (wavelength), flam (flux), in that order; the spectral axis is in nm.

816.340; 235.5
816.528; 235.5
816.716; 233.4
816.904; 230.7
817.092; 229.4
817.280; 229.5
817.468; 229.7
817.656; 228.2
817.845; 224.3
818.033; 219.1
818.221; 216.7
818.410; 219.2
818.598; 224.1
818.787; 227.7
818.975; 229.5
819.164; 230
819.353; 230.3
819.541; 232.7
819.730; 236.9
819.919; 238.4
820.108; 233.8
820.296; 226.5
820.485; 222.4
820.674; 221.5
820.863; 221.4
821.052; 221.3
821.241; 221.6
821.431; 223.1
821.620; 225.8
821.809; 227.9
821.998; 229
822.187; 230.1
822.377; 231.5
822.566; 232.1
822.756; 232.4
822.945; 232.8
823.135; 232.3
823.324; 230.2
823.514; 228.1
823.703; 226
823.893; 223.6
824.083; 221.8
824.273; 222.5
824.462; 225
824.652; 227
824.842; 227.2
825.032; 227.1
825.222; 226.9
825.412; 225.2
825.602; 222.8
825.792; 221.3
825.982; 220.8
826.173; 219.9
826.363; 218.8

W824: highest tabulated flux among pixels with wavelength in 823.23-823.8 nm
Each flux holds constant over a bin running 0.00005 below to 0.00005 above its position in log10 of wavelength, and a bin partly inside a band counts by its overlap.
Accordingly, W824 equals 230.2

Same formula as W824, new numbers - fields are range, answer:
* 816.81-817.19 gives 230.7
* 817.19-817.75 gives 229.7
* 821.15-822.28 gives 230.1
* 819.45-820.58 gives 238.4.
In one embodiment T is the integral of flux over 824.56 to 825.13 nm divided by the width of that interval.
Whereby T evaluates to 227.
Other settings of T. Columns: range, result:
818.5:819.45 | 228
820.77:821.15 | 221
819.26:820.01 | 235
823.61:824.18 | 223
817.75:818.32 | 220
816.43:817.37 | 232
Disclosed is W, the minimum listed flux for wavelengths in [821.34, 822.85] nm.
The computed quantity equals 223.1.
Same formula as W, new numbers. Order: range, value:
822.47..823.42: 230.2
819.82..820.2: 233.8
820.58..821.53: 221.3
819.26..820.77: 221.5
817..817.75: 228.2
